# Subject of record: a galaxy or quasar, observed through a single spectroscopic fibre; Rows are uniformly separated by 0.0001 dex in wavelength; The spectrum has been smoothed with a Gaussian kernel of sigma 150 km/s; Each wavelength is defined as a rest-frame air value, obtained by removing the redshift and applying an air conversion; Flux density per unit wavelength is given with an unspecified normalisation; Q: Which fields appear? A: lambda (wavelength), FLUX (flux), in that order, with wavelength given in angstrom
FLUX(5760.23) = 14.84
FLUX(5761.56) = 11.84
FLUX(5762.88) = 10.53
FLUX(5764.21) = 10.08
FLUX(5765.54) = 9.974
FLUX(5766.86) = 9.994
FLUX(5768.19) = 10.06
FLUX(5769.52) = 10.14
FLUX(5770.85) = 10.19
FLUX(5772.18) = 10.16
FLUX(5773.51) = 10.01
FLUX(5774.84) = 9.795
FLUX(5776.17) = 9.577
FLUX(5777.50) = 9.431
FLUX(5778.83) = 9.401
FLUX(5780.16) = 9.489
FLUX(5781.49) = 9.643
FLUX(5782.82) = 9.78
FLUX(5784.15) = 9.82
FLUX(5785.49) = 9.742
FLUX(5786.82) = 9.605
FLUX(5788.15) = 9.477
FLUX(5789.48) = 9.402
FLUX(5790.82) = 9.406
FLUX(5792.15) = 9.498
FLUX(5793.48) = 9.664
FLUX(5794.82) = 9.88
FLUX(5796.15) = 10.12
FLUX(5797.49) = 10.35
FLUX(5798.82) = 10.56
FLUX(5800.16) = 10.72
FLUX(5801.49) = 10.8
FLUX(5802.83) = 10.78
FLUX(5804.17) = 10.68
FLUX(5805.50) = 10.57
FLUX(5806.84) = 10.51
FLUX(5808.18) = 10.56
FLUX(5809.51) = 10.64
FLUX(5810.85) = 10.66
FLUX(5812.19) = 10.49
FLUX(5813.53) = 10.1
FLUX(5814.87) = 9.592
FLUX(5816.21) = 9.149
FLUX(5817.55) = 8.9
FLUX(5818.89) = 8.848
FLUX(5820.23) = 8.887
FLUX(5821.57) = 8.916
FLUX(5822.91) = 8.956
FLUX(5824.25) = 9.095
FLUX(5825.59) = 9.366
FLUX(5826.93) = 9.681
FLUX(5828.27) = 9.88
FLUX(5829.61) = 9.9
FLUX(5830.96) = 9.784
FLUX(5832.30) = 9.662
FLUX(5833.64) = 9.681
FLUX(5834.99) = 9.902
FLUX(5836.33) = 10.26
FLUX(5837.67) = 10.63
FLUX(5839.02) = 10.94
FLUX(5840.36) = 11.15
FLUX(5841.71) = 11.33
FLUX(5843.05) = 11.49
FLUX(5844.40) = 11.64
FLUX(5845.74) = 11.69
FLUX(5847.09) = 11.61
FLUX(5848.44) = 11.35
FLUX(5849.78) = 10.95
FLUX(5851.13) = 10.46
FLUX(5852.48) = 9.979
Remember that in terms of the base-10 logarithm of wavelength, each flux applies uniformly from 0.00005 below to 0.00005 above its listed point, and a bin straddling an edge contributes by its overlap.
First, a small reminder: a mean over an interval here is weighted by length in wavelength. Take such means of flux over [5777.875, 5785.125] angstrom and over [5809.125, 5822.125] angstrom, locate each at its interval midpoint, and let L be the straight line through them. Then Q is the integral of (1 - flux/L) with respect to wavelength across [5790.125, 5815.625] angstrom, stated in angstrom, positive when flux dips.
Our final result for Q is -1.82 angstrom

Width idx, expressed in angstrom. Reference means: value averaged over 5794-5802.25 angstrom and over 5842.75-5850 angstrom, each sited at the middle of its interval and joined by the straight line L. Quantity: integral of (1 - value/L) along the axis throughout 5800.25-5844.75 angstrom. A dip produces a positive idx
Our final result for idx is 3.4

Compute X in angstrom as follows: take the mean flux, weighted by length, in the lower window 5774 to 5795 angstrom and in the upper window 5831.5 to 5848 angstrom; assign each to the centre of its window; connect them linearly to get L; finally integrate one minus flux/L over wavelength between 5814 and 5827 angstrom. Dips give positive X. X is 1.6 angstrom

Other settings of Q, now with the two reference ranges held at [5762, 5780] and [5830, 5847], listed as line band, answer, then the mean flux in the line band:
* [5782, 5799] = 0.68 angstrom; 9.77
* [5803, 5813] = -0.22 angstrom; 10.6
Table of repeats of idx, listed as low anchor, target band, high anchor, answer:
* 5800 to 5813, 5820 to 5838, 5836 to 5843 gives 2.1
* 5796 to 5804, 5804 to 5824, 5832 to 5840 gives 1.3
